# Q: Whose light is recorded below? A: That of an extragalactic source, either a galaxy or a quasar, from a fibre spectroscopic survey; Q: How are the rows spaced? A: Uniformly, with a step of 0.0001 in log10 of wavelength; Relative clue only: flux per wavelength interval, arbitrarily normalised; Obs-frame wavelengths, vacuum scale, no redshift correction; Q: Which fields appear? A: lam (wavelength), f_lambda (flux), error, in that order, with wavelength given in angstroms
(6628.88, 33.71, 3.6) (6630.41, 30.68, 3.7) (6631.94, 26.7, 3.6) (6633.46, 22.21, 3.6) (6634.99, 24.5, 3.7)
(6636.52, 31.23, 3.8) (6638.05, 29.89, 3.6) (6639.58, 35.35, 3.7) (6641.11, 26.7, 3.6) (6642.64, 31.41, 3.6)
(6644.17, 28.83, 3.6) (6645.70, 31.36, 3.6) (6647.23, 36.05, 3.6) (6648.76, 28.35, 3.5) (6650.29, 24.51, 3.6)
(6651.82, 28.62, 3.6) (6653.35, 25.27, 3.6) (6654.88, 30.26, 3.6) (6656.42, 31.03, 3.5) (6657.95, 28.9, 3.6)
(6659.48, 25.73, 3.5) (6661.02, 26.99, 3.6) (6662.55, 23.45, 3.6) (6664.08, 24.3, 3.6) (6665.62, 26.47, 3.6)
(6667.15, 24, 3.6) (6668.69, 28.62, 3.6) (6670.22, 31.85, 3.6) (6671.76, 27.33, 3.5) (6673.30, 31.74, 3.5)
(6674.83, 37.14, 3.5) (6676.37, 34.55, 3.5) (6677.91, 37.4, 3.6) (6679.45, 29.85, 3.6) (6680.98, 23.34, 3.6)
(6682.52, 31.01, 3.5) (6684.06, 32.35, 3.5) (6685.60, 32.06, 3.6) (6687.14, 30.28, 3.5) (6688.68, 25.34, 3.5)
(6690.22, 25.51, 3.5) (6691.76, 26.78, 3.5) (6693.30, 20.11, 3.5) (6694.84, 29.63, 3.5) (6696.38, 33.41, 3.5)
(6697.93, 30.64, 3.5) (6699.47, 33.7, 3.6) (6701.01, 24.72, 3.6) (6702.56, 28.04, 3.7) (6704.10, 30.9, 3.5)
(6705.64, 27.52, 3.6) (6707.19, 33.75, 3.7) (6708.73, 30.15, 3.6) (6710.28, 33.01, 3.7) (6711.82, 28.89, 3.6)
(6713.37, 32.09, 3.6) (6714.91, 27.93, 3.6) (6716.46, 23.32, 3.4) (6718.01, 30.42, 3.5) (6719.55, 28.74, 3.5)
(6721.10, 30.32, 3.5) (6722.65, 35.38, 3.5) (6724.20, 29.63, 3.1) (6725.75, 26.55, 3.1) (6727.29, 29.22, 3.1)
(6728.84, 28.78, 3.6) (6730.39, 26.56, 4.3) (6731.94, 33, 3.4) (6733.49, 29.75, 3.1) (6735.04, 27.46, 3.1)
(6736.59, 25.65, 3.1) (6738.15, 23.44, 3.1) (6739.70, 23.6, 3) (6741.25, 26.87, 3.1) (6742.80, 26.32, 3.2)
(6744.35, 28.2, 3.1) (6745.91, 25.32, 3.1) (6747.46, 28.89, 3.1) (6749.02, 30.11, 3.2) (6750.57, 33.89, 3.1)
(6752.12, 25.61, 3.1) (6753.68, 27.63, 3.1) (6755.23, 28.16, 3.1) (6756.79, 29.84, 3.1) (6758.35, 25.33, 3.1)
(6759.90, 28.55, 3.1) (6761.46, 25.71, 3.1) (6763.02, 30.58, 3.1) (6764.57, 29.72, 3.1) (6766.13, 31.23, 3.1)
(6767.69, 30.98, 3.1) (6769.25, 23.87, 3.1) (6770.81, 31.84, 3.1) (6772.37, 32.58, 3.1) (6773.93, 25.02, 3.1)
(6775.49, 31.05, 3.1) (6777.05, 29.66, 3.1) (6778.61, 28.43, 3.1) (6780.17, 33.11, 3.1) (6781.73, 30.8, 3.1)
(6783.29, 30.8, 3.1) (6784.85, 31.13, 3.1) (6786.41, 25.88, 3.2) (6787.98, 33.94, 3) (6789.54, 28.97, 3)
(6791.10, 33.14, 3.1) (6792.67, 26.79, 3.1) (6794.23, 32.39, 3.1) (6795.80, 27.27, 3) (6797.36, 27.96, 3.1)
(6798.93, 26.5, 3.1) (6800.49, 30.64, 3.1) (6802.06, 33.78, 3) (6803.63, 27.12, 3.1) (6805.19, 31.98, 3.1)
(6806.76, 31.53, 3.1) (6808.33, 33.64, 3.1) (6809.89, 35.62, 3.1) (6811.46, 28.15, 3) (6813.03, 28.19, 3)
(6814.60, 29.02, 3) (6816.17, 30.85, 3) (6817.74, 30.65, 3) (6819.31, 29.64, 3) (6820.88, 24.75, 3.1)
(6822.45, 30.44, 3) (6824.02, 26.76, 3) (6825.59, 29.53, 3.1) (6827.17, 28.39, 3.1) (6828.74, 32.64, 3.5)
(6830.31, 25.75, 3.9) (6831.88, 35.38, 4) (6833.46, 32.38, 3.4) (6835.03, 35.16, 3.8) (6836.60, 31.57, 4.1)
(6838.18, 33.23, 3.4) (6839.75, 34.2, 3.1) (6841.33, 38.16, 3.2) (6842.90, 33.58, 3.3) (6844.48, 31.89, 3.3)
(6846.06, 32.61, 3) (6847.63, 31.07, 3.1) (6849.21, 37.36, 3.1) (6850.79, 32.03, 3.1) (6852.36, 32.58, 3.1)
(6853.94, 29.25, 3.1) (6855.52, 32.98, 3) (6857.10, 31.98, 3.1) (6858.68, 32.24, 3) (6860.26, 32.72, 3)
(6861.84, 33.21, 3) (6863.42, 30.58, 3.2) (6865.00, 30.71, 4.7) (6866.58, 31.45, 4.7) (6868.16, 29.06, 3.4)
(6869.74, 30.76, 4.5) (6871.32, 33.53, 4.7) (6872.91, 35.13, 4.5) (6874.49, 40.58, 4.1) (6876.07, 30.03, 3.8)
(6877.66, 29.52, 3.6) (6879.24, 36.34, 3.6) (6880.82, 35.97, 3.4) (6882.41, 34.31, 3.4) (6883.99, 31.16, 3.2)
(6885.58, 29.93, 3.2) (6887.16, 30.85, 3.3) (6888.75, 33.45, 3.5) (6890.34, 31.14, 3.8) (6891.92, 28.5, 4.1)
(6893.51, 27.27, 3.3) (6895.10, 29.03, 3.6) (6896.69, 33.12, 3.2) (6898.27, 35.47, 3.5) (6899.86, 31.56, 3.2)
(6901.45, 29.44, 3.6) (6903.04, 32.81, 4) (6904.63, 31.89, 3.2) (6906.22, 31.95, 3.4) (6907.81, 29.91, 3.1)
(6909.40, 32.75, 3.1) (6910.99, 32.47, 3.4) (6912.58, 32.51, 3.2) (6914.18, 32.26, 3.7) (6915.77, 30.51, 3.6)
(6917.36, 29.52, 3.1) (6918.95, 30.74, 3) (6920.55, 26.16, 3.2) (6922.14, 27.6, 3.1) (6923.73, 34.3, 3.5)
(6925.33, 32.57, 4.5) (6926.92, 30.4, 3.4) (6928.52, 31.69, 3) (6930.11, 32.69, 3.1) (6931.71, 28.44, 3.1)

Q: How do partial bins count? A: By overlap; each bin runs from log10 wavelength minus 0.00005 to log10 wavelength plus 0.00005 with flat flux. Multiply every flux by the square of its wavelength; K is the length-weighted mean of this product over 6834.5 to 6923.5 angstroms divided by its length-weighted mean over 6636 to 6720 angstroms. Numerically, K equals 1.2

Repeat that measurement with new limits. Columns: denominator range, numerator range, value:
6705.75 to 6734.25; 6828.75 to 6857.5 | 1.14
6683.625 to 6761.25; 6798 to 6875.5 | 1.14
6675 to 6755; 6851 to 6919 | 1.16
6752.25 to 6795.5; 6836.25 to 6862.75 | 1.15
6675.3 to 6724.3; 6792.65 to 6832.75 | 1.04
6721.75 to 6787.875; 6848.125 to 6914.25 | 1.16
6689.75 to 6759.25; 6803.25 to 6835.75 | 1.09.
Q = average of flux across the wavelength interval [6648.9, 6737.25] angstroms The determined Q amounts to 29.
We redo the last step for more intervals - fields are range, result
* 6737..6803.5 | 28.9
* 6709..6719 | 29.3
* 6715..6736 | 29.1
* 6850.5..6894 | 32.1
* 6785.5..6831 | 29.7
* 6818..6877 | 32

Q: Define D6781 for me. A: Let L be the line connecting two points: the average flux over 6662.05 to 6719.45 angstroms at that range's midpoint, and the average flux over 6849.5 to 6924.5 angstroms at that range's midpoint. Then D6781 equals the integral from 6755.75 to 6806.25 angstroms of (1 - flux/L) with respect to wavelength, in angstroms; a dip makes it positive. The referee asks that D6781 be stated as 1.4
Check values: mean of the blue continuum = 29.3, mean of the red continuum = 31.8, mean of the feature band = 29.6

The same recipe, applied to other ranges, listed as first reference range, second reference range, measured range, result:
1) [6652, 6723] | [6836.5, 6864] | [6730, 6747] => 1.9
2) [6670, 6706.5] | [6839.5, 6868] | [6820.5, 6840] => 0.8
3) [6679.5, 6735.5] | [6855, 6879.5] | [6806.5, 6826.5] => 1.0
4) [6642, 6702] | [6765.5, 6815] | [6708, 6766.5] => 2.1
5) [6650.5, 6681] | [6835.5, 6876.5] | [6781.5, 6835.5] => 2.8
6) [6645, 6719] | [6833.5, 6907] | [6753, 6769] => 1.0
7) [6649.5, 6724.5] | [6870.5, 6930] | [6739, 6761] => 1.6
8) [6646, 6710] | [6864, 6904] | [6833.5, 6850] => -1.2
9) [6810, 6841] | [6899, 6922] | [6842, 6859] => -1.0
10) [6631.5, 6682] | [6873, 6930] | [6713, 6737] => 0.5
